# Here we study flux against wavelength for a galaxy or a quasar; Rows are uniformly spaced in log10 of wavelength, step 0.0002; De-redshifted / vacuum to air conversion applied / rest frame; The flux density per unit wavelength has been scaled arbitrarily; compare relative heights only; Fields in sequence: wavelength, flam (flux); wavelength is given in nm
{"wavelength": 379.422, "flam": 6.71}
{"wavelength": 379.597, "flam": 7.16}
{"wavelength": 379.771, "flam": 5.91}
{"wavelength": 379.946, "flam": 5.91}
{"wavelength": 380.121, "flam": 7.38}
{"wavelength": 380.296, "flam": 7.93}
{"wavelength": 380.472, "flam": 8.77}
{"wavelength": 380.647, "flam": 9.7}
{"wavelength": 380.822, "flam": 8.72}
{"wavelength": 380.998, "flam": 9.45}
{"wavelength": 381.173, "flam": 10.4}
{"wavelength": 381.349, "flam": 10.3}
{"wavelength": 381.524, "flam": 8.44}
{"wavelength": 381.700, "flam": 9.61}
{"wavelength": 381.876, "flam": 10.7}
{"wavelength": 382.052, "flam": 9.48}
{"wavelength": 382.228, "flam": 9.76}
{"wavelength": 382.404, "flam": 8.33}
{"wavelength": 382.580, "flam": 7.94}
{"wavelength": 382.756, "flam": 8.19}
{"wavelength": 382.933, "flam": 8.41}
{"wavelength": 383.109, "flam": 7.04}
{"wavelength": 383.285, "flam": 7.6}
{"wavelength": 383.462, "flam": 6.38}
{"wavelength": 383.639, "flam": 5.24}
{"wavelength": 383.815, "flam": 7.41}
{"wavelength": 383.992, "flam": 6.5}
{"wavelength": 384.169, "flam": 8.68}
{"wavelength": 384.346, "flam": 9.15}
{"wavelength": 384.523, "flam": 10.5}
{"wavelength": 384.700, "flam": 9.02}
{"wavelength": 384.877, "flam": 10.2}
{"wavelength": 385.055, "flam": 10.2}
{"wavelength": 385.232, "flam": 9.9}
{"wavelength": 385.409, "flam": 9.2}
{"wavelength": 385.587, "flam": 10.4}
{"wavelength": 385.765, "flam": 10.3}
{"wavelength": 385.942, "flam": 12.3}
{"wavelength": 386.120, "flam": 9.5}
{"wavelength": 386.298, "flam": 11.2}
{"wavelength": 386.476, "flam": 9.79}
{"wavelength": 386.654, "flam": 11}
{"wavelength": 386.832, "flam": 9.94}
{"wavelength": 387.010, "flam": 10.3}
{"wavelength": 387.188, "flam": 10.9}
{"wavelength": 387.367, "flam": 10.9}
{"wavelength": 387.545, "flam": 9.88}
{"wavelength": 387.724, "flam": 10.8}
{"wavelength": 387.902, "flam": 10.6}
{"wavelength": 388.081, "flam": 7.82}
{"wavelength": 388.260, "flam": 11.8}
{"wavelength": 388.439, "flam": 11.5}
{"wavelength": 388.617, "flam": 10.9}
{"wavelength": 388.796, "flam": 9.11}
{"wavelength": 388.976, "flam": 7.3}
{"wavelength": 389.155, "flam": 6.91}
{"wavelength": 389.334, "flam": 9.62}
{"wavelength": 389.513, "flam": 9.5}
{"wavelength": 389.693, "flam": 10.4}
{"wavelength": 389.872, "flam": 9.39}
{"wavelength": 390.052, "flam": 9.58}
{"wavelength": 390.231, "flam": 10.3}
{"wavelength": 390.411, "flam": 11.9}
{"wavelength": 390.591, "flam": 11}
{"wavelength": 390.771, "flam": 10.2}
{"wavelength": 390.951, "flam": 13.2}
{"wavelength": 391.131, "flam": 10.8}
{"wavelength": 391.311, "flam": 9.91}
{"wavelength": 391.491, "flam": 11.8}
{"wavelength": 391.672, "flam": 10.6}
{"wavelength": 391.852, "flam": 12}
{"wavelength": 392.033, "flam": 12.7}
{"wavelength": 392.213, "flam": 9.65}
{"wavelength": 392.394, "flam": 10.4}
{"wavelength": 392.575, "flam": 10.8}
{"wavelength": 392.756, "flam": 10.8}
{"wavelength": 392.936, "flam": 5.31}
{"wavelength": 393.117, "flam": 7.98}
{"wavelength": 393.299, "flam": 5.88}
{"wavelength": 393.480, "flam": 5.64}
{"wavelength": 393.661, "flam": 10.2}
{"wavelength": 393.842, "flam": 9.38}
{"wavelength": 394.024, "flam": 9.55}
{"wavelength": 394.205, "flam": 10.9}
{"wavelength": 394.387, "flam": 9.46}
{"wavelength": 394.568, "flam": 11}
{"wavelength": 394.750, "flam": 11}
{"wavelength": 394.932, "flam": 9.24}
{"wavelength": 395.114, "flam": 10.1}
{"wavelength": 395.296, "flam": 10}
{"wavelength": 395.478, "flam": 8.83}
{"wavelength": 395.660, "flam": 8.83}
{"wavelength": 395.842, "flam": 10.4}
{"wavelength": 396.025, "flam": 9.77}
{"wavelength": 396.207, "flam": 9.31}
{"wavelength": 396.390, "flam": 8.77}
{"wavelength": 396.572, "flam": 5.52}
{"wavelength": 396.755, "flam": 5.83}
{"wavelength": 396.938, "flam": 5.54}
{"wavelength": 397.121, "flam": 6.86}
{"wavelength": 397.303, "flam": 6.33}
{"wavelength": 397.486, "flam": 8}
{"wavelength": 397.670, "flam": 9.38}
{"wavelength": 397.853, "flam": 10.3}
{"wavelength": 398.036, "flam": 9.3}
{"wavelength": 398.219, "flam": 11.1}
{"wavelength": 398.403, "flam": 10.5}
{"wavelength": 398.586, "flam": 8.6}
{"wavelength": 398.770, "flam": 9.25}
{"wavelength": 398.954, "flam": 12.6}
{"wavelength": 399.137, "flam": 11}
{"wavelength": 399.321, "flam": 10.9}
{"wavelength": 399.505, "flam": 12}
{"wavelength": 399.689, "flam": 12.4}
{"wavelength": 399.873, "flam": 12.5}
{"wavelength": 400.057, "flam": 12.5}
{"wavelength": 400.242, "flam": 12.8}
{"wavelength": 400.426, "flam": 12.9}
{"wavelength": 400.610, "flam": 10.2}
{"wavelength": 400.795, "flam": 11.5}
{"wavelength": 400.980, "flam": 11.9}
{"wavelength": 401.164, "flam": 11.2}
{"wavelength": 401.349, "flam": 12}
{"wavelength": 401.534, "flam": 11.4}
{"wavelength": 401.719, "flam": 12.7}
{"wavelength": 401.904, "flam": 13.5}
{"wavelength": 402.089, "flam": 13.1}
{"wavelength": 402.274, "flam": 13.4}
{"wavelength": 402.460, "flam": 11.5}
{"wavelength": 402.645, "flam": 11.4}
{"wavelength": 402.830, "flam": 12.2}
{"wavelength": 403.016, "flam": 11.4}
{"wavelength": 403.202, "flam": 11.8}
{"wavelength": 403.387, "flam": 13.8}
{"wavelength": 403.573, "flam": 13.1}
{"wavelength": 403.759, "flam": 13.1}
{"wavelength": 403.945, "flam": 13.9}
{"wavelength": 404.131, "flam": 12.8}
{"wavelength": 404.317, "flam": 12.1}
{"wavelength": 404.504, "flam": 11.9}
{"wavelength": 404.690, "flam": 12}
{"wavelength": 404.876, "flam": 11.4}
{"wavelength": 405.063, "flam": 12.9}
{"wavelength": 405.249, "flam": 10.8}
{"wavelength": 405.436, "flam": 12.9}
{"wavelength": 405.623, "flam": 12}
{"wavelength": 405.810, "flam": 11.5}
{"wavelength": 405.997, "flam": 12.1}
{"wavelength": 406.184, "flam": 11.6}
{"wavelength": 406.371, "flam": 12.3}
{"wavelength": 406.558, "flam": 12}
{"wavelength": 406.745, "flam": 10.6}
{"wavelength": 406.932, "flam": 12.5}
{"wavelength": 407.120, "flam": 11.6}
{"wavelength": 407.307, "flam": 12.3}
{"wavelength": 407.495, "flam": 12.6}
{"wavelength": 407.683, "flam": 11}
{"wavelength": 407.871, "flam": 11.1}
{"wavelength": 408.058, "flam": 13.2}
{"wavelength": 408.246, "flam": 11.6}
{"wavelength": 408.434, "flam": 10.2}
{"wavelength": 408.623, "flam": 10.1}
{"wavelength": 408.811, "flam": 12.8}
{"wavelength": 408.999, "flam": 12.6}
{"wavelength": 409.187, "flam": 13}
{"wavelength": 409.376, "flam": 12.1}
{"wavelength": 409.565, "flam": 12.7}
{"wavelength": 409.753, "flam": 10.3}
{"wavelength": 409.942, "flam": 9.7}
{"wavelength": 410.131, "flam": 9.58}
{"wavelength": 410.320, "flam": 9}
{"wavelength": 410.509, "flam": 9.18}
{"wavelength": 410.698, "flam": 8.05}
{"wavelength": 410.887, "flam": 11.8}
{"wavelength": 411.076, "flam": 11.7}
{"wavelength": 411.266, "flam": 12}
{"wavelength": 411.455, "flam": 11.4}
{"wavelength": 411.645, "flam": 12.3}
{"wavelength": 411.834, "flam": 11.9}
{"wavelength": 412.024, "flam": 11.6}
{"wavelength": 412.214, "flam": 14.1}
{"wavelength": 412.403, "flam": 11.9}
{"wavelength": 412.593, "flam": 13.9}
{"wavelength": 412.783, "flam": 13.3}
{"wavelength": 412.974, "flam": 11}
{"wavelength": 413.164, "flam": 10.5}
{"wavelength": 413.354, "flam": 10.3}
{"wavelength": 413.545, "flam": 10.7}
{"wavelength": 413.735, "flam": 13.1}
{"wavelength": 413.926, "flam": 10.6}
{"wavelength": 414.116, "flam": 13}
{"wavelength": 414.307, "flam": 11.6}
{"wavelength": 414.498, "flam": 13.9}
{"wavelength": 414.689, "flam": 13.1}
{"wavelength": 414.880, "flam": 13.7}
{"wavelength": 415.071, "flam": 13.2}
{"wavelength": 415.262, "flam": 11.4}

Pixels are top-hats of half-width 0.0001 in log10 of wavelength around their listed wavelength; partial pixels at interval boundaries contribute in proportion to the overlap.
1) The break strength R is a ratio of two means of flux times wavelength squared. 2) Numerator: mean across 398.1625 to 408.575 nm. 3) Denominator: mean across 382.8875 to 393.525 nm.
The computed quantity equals 1.3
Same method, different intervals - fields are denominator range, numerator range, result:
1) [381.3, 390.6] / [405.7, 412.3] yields 1.36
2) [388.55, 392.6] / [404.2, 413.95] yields 1.23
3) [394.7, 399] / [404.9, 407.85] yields 1.40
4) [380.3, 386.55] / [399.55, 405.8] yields 1.49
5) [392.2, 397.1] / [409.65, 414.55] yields 1.40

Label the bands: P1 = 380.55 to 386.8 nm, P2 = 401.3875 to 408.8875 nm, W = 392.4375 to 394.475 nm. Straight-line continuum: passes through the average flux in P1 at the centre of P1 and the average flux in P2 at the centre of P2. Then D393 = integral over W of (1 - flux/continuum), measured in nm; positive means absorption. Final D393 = 0.340 nm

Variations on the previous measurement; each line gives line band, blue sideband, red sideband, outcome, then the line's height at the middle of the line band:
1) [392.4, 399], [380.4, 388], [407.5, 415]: 0.89 nm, 10.3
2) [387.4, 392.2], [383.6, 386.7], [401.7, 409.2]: -0.11 nm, 10.1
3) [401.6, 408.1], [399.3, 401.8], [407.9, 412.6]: -0.28 nm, 11.7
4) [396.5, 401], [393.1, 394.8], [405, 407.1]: 0.12 nm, 10.2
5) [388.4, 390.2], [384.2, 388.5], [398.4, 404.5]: 0.21 nm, 10.6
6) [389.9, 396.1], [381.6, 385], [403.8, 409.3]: -0.04 nm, 9.92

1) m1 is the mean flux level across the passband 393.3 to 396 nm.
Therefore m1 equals 9.49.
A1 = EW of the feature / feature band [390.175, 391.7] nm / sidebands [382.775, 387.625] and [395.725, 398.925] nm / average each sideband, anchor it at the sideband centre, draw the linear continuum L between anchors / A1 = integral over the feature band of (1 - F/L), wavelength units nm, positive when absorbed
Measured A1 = -0.364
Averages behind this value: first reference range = 9.31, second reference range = 8.6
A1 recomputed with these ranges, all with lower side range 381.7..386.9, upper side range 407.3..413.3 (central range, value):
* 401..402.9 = -0.26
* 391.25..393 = -0.12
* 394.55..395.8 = 0.04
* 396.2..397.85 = 0.47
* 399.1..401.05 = -0.25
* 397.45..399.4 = 0.05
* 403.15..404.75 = -0.27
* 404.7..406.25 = -0.12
